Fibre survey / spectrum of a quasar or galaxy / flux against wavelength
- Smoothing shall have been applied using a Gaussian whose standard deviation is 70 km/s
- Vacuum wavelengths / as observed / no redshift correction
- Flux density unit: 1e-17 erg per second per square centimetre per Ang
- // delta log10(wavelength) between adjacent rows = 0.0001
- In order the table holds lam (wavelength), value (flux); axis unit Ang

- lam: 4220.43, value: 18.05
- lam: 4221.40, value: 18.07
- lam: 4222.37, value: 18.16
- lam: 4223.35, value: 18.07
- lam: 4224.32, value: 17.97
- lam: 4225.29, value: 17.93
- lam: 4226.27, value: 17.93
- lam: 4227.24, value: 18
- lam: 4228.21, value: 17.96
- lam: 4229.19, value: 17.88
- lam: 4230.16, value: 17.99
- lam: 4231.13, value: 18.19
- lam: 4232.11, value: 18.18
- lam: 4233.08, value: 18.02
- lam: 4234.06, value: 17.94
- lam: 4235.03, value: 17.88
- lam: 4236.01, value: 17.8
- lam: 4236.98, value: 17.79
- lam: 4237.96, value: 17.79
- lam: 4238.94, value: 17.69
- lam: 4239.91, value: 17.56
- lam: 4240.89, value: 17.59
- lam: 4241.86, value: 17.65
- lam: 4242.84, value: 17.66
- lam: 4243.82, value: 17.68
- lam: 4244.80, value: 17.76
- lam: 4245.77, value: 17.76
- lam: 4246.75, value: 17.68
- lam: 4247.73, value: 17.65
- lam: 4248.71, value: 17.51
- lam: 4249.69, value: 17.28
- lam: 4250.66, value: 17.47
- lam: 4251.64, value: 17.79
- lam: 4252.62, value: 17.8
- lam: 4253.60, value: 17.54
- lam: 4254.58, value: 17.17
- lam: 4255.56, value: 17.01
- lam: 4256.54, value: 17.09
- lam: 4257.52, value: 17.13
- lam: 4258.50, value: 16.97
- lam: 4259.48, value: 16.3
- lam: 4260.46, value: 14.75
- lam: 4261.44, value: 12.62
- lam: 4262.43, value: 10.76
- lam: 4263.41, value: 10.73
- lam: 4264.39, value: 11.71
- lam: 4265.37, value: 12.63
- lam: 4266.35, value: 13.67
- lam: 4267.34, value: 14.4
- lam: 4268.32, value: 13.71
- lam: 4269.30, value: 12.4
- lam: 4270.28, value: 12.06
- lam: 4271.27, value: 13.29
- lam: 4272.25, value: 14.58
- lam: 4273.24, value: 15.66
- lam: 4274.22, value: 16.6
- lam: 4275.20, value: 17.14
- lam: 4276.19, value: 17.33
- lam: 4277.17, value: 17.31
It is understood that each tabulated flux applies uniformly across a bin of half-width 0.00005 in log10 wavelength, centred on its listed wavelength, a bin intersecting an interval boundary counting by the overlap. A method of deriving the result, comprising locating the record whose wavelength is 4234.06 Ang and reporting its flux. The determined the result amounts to 17.94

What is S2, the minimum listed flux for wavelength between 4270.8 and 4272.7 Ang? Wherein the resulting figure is 13.29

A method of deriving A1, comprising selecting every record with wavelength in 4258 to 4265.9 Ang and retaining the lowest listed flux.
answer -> 10.73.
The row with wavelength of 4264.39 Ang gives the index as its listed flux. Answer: 11.71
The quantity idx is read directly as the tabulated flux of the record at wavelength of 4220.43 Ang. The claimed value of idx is 18.05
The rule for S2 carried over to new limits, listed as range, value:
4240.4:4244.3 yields 17.59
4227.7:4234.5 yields 17.88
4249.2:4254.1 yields 17.28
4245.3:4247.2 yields 17.68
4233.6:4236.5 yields 17.8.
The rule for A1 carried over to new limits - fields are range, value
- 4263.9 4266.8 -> 11.71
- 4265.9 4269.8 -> 12.4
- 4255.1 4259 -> 16.97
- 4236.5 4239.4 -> 17.69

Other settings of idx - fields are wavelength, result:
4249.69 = 17.28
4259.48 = 16.3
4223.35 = 18.07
